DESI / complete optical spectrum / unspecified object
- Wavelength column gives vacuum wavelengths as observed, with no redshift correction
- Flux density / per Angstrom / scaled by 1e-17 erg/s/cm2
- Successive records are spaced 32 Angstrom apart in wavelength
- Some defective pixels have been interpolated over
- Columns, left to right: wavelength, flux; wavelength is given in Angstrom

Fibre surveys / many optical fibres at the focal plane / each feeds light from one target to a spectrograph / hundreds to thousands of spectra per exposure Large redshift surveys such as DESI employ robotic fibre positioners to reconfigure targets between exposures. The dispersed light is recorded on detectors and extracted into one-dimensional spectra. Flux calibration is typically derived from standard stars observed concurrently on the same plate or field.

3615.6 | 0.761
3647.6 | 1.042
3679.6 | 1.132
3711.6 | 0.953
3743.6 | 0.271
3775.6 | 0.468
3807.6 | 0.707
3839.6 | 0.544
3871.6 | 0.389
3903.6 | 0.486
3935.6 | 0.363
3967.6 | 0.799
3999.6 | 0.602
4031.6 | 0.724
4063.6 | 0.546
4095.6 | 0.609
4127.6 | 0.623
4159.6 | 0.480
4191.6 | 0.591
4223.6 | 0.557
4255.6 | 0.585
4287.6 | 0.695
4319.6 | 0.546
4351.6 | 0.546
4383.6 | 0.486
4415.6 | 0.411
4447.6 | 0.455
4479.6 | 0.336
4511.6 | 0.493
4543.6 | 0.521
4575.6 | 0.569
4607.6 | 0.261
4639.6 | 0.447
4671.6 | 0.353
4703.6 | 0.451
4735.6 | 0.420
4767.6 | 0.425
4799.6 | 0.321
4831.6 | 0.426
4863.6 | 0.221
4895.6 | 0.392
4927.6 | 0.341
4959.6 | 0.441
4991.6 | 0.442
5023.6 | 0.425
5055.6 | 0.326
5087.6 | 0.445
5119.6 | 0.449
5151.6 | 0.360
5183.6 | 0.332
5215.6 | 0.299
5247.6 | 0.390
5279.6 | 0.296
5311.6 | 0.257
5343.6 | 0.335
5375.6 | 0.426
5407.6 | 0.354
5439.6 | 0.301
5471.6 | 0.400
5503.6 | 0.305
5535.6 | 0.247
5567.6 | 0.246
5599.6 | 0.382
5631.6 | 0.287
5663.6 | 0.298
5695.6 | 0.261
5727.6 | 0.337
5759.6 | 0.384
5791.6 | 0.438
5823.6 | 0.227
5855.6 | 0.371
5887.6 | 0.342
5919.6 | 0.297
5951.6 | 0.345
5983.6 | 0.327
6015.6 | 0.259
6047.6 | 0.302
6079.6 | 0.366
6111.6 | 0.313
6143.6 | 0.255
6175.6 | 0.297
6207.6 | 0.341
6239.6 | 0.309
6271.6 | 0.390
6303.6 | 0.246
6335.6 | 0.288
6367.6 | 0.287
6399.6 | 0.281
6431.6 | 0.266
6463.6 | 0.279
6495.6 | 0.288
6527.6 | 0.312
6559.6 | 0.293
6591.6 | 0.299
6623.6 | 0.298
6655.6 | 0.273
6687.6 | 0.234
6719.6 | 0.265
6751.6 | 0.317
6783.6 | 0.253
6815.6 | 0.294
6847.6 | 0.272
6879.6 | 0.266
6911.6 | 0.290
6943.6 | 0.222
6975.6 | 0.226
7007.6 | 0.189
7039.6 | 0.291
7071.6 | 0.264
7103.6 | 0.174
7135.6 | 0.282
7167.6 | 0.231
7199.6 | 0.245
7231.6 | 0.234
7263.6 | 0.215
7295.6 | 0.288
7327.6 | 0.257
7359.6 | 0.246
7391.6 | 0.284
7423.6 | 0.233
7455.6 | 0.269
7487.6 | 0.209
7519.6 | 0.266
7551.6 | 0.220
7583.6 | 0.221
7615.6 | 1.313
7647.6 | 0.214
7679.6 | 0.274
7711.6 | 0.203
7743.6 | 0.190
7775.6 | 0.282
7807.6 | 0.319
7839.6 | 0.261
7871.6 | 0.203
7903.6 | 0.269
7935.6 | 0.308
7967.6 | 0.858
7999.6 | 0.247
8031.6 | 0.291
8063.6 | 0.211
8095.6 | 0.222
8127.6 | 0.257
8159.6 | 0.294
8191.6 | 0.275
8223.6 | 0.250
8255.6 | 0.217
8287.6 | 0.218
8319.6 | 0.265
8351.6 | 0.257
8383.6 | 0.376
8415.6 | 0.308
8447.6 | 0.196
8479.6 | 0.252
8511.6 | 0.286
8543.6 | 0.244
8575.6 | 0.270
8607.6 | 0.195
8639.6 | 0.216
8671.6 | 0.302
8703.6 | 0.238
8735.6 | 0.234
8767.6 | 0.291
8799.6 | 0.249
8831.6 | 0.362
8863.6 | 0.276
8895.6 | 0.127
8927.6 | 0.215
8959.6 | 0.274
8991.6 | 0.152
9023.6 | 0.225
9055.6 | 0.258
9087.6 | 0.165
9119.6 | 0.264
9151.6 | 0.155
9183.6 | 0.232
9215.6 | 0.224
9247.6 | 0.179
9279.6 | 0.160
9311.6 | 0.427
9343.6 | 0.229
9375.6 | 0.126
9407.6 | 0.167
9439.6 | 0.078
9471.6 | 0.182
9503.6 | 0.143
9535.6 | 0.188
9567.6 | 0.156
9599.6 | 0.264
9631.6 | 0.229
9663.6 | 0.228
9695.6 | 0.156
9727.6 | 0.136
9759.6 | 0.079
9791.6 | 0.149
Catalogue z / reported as 1.043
